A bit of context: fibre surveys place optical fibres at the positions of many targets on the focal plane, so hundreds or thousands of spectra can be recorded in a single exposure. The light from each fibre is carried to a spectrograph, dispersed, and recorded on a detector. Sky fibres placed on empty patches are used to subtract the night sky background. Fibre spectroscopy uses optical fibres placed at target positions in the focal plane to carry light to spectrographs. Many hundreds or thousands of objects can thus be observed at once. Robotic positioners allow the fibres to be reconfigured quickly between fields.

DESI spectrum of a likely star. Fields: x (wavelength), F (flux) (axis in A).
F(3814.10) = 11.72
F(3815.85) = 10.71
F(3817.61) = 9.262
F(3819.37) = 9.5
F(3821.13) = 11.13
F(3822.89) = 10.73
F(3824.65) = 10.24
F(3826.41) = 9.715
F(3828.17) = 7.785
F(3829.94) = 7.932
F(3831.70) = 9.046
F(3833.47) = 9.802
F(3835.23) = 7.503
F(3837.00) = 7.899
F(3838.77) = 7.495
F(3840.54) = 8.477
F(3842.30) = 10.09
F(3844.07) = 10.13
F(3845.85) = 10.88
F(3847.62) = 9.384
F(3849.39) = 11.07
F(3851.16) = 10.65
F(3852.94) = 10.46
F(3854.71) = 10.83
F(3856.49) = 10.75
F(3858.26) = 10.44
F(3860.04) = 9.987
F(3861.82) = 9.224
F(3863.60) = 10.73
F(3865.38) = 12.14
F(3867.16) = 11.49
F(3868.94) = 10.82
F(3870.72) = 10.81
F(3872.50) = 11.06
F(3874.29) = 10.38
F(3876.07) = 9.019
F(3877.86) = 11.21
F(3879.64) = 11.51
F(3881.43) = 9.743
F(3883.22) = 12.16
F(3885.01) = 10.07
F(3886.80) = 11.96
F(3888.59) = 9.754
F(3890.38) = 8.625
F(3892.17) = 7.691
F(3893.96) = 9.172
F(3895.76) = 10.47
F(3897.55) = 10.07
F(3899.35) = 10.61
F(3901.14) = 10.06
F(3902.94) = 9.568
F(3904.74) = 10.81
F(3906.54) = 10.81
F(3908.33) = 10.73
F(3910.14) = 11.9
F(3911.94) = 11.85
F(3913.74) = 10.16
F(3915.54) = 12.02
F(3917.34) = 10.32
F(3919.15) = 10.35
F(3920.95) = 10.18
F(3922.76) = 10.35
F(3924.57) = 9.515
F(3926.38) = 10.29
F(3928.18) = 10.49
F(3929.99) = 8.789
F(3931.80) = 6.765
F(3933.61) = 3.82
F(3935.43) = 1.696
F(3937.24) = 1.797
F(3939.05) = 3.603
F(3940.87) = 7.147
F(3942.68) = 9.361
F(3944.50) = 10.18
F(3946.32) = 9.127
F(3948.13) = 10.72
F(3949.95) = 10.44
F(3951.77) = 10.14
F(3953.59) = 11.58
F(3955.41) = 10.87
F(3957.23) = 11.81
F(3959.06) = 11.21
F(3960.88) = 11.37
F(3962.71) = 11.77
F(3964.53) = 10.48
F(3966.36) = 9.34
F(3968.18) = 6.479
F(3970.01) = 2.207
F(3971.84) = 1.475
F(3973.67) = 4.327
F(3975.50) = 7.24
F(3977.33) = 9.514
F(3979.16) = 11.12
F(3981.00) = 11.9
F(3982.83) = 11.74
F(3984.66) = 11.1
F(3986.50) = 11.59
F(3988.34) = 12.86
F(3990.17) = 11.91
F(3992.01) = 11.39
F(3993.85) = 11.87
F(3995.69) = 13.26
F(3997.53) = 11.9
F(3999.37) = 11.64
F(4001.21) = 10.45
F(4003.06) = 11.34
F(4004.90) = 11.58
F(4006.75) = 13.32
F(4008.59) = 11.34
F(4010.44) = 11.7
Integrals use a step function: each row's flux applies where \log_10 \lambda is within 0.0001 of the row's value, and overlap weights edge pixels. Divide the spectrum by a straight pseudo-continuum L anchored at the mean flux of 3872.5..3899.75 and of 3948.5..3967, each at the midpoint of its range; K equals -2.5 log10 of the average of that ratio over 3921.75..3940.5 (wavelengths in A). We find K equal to 0.49 mag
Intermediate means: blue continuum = 10.2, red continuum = 10.9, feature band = 6.74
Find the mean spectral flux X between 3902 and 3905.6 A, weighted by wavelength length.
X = 10.2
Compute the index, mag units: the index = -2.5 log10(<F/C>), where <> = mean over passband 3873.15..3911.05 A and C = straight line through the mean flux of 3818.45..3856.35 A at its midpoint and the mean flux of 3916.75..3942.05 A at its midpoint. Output -0.23 mag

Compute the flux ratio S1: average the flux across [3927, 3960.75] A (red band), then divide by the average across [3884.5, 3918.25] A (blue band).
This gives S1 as 0.81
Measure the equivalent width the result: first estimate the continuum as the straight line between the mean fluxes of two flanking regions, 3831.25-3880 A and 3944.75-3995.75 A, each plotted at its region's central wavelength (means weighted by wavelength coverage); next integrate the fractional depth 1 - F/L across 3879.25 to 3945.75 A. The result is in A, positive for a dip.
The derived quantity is 4.9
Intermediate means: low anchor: 10.1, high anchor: 9.91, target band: 9.28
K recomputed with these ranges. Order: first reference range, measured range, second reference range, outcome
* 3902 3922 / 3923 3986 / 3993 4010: 0.302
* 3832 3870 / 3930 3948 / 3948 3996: 0.498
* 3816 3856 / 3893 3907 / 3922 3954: -0.180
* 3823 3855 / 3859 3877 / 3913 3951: -0.161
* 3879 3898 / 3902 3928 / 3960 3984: -0.115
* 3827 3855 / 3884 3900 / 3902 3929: 0.041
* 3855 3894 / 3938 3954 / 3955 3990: 0.079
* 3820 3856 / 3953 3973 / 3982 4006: 0.263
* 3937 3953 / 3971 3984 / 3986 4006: 0.275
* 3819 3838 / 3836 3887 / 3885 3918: -0.067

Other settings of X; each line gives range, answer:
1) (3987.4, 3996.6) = 12.3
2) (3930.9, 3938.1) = 3.53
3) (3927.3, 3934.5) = 7.46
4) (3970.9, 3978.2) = 5.6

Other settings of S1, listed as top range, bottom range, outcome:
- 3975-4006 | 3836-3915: 1.10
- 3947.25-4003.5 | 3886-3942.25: 1.12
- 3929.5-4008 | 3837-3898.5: 0.92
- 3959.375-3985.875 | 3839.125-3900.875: 0.84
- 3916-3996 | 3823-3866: 0.94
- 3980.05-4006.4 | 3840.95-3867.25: 1.12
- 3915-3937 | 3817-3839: 0.93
